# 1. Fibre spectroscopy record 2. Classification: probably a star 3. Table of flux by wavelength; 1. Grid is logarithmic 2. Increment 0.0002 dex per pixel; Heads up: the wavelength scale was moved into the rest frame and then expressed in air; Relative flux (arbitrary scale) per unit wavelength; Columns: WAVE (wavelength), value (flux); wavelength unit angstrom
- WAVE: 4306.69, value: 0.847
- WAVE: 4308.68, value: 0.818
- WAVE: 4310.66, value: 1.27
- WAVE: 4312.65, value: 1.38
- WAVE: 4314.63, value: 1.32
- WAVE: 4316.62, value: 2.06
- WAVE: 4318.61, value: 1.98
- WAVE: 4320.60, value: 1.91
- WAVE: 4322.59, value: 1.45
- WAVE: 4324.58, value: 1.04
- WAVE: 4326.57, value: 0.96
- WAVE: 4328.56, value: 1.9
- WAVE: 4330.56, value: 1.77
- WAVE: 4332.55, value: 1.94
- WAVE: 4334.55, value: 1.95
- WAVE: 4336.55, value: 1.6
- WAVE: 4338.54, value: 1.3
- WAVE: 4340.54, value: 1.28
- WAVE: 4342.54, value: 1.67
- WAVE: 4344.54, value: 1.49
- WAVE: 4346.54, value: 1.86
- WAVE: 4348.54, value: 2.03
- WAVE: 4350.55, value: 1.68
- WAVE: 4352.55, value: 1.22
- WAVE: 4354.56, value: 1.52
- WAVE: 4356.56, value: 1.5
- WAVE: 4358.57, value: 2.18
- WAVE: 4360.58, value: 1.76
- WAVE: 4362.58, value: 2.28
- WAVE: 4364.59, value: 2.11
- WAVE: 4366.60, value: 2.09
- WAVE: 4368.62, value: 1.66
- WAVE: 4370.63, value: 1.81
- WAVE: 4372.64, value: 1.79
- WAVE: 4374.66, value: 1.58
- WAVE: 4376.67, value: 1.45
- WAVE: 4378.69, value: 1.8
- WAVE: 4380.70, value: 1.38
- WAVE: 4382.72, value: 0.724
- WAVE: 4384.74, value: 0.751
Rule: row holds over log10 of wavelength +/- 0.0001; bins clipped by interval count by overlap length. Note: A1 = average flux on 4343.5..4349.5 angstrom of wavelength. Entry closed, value 1.79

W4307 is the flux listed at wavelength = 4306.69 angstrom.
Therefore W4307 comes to 0.847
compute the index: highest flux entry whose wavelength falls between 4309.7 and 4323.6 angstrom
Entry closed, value 2.06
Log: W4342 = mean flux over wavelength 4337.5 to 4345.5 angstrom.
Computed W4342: 1.44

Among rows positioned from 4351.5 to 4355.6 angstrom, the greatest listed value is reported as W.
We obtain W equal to 1.52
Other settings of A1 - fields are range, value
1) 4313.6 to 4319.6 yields 1.78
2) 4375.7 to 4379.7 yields 1.63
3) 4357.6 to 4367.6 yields 2.08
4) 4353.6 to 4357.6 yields 1.52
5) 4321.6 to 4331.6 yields 1.43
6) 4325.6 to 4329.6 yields 1.44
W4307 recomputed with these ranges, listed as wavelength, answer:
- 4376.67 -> 1.45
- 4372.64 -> 1.79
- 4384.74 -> 0.751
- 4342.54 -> 1.67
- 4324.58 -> 1.04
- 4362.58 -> 2.28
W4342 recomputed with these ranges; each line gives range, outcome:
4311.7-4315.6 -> 1.35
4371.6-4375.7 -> 1.68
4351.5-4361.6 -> 1.64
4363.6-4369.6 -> 1.95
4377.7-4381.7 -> 1.59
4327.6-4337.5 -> 1.83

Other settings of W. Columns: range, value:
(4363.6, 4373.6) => 2.11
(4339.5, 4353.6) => 2.03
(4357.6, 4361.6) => 2.18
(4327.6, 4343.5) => 1.95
